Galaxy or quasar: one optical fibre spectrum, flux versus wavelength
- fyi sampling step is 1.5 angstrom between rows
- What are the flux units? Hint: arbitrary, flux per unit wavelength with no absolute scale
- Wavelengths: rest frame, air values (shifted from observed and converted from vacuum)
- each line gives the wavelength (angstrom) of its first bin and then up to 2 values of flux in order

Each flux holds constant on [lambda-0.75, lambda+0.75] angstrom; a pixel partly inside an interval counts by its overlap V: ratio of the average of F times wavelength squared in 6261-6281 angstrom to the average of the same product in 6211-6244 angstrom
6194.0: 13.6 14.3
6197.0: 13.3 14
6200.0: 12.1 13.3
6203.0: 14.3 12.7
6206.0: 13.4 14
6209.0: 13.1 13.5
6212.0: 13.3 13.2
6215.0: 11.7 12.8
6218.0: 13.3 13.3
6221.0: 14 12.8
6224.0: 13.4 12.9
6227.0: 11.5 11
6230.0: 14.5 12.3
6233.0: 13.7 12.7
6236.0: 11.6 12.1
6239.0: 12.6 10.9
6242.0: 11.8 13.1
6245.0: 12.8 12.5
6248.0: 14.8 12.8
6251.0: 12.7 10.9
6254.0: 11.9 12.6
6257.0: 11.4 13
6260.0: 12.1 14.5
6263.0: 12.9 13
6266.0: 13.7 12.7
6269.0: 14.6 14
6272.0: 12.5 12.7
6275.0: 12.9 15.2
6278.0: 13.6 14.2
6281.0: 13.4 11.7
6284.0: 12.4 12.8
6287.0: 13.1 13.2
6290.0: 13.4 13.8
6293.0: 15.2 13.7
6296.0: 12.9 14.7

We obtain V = 1.09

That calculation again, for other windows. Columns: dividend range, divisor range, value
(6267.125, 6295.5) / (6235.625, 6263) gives 1.09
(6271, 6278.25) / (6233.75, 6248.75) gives 1.08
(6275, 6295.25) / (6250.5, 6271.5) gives 1.06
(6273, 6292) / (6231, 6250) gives 1.07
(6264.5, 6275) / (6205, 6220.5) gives 1.03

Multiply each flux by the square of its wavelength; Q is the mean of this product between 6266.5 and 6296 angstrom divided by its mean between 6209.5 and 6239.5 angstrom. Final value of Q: 1.1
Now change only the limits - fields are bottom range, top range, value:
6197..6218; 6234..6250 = 0.96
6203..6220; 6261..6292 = 1.03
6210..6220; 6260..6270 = 1.05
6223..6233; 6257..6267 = 1.04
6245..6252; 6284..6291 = 1.01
